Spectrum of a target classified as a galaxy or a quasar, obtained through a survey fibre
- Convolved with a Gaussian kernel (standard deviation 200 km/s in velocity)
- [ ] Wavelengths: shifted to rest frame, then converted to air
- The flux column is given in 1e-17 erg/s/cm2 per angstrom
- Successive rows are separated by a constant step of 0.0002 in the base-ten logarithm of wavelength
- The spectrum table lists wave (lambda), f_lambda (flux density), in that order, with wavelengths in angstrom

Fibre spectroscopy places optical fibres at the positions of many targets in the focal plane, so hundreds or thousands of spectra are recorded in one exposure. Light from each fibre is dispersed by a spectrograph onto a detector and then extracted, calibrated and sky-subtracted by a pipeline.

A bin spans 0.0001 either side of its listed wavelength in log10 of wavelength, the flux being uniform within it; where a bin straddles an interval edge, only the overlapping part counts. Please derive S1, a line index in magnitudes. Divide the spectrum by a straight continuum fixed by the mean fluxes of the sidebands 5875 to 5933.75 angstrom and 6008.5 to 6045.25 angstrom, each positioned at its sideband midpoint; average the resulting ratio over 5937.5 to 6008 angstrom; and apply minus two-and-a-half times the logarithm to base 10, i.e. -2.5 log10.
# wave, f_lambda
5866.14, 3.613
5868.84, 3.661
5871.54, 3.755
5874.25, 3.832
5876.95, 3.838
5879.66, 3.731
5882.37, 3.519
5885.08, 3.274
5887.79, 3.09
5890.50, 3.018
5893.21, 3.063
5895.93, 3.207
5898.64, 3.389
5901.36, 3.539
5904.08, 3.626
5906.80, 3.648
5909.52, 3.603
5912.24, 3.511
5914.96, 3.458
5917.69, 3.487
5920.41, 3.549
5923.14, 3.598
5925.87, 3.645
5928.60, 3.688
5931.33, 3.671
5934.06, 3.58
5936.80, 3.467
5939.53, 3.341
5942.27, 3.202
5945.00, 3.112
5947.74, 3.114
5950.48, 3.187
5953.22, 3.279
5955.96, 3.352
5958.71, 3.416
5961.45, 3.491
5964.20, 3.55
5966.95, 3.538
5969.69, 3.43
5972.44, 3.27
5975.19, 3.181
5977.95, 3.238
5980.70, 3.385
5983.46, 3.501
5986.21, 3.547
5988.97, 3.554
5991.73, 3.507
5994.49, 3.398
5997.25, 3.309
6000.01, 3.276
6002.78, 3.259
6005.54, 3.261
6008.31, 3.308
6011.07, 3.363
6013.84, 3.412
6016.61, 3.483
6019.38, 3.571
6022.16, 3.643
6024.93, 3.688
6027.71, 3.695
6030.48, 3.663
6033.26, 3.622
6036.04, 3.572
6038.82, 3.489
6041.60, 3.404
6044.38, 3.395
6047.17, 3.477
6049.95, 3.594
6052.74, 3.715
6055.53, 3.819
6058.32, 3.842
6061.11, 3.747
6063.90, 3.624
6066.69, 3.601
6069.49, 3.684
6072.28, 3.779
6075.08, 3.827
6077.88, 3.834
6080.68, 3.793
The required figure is 0.05 mag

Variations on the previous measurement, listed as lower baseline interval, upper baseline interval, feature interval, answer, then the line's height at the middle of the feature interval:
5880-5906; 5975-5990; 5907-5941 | -0.06 mag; 3.36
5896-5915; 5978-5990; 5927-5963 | 0.04 mag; 3.5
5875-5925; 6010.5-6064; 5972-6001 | 0.05 mag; 3.54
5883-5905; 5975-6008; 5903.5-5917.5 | -0.08 mag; 3.29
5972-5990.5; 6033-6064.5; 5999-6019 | 0.04 mag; 3.48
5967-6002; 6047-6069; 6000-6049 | 0.02 mag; 3.55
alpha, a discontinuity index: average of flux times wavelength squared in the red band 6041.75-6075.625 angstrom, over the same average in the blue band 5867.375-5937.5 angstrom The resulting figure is 1.10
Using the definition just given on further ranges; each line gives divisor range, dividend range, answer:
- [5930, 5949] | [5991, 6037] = 1.06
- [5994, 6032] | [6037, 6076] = 1.07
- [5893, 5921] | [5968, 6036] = 1.02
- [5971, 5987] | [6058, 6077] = 1.15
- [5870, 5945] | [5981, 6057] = 1.04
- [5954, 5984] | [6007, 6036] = 1.07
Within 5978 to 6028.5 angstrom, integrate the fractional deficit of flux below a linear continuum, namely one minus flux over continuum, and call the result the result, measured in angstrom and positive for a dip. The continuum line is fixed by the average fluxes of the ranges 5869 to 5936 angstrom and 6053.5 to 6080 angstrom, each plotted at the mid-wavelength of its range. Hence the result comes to 2.97 angstrom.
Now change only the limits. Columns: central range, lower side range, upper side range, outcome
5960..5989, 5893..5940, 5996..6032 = 0.5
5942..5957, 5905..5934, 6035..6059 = 1.6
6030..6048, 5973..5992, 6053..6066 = 0.7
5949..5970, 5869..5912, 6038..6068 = 0.8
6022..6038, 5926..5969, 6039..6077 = -0.2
